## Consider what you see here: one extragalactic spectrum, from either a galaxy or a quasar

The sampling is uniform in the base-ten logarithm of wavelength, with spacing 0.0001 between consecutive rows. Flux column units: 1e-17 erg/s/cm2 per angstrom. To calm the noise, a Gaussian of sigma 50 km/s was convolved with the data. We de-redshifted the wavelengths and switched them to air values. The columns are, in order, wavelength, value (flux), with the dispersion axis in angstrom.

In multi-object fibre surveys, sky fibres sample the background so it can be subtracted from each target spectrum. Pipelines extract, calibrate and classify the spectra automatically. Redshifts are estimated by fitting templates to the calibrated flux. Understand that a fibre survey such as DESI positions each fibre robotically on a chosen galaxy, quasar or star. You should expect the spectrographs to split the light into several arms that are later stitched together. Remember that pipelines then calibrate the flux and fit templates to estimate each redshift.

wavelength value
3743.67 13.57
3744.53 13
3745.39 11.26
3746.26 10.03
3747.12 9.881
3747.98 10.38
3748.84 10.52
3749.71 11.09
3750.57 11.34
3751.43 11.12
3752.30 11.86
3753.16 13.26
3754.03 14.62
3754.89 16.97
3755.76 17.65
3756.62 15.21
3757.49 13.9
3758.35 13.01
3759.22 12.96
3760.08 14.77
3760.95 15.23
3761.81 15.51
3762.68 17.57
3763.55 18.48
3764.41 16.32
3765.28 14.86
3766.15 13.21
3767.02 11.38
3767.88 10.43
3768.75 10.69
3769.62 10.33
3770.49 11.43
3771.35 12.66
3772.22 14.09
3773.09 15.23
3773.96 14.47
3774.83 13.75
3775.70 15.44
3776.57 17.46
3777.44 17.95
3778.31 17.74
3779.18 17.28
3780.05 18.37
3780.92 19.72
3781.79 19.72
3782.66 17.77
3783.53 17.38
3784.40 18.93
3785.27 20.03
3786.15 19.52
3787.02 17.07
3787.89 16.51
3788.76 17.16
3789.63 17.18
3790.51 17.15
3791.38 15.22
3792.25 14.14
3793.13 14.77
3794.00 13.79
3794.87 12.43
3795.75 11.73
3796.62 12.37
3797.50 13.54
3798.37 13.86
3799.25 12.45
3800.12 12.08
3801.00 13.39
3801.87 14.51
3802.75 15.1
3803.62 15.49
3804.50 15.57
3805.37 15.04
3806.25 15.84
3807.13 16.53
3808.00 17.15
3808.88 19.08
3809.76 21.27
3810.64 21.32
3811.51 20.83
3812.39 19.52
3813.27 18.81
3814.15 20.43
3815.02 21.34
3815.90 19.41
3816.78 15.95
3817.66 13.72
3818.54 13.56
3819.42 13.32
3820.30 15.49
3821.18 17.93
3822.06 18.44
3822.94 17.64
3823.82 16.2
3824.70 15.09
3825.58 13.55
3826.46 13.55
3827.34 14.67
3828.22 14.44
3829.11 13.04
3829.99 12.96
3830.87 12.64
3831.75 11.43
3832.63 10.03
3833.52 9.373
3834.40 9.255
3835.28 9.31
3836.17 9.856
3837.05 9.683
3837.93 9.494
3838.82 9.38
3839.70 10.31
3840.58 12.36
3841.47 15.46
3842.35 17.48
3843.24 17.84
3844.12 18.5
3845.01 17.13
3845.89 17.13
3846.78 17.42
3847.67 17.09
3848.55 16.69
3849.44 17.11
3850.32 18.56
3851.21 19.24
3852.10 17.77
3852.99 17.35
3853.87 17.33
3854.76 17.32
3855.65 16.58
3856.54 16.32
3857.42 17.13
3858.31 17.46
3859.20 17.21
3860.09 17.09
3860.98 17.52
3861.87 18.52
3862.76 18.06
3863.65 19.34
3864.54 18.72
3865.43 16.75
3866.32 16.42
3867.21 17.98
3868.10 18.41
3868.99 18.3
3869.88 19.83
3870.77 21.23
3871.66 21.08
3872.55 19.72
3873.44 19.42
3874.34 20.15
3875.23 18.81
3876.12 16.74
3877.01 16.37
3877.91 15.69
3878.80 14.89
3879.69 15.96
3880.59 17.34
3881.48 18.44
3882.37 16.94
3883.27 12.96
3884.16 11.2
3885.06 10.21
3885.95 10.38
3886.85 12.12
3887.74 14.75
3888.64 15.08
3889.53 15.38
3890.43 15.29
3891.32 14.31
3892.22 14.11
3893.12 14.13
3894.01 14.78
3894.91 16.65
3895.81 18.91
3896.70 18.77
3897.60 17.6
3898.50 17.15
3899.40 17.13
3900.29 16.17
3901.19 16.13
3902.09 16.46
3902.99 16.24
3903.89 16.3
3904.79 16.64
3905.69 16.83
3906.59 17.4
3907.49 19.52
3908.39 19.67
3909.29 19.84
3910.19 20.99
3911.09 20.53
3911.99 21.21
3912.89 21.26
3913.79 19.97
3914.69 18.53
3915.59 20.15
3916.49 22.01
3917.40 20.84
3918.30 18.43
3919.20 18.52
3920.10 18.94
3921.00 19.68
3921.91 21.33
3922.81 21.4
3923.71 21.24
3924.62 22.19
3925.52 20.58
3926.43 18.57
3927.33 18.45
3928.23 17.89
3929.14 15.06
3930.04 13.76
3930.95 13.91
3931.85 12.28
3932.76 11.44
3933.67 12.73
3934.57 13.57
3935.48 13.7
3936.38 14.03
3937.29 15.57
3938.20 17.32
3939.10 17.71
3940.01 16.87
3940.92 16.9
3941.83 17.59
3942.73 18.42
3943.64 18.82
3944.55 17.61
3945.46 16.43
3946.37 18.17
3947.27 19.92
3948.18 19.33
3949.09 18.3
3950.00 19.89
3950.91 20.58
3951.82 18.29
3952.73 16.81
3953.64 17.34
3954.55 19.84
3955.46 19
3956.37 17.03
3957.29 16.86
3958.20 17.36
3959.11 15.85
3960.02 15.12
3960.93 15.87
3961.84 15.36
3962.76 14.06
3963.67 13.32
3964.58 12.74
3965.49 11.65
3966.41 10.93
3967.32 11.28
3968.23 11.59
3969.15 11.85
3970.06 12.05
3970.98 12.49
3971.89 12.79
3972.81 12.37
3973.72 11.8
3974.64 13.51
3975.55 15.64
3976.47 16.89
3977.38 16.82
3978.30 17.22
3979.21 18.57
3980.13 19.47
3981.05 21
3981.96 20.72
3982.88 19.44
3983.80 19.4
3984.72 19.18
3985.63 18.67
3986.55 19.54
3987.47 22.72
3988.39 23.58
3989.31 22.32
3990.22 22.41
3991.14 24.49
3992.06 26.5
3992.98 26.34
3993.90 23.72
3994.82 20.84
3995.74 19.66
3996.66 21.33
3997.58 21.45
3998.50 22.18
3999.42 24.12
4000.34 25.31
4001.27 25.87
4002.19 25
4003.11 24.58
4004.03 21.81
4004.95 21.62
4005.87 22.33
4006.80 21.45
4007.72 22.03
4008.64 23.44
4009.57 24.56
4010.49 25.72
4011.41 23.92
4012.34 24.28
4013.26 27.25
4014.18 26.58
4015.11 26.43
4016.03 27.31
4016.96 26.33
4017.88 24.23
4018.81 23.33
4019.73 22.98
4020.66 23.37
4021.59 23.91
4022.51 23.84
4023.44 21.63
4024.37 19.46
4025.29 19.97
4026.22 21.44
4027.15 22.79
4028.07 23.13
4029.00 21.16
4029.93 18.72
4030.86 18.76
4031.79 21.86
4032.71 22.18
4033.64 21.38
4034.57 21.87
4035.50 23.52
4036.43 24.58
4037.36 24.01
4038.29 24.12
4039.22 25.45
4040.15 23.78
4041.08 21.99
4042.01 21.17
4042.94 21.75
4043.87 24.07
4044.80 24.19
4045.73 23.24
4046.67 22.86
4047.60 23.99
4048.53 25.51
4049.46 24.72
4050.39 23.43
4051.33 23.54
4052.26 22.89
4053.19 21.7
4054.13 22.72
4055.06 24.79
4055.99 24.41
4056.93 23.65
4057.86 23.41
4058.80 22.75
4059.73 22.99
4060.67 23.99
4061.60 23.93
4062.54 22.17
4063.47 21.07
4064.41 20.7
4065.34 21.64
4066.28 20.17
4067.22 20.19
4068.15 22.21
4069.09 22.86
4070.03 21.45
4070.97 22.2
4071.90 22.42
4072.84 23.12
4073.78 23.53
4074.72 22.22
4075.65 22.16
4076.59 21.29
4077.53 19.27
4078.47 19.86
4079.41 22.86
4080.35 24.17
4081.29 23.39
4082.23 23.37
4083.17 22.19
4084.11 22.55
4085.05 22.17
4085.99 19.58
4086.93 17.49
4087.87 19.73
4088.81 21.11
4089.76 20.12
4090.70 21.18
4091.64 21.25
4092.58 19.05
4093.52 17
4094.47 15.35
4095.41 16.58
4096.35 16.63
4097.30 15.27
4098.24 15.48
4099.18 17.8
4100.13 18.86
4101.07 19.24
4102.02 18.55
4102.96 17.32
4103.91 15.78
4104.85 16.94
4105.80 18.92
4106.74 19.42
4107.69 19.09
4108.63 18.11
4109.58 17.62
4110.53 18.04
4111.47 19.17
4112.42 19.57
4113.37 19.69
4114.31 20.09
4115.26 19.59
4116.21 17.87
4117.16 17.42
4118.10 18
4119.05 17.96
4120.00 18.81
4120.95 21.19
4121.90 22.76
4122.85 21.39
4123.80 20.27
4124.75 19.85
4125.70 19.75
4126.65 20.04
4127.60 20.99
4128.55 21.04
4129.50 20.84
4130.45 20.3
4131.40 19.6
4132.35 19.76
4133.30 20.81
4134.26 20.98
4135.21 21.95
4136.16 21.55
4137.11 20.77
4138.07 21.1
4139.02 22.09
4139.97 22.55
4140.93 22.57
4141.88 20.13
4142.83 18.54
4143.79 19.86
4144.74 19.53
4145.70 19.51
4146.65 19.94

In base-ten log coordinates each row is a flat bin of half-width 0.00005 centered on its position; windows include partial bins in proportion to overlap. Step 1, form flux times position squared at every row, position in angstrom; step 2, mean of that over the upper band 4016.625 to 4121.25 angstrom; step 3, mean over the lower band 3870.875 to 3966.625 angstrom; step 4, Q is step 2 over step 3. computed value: 1.34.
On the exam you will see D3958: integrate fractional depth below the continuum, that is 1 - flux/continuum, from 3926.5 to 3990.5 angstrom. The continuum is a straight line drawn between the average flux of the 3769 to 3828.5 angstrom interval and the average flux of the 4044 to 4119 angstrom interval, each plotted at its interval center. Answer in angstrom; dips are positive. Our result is 7.5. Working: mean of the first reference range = 16.1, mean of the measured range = 16.5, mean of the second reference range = 20.8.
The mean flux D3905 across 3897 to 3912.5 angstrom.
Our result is 18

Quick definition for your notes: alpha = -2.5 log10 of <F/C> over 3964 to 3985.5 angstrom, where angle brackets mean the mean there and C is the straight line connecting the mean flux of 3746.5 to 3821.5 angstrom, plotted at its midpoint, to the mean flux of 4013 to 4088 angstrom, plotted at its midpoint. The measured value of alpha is 0.33 mag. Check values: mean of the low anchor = 15.4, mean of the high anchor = 22.7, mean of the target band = 15.2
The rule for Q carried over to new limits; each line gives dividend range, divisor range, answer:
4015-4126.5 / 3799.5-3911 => 1.46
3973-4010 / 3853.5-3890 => 1.33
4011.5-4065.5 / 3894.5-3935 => 1.36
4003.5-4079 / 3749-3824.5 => 1.67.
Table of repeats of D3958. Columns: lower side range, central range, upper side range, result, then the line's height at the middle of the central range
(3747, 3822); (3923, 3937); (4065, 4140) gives 1.18 angstrom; 17.5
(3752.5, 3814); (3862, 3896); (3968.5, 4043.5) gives 3.11 angstrom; 18.2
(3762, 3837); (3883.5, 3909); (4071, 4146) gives 1.65 angstrom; 16.8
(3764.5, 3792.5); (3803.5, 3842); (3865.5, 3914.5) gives 3.22 angstrom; 16.3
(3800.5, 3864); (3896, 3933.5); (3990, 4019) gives 2.68 angstrom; 19.7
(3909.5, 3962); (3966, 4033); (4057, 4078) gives -2.94 angstrom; 19.9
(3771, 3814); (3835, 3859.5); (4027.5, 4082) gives 2.93 angstrom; 17.6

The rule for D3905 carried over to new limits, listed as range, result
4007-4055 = 23.3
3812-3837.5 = 14.5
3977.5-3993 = 21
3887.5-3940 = 17.4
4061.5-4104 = 20.4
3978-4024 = 22.9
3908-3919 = 20.3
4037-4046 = 23.4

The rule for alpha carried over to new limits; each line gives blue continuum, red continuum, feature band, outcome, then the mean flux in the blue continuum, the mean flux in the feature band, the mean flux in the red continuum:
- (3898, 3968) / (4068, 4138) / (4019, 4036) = -0.162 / 17.3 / 21.8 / 19.9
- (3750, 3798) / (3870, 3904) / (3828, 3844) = 0.293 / 15.1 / 12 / 16.2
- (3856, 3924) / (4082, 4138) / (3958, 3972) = 0.336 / 17.6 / 13.3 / 19.4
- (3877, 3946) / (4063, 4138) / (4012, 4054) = -0.222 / 16.9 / 23.2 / 20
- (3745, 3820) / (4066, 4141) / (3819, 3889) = 0.043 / 15.3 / 15.7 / 20.1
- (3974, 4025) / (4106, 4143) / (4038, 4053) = -0.100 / 22.3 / 23.5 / 20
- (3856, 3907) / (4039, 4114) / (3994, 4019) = -0.218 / 16.7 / 23.8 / 21.1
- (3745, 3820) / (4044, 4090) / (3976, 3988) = 0.057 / 15.3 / 19.2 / 22.4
